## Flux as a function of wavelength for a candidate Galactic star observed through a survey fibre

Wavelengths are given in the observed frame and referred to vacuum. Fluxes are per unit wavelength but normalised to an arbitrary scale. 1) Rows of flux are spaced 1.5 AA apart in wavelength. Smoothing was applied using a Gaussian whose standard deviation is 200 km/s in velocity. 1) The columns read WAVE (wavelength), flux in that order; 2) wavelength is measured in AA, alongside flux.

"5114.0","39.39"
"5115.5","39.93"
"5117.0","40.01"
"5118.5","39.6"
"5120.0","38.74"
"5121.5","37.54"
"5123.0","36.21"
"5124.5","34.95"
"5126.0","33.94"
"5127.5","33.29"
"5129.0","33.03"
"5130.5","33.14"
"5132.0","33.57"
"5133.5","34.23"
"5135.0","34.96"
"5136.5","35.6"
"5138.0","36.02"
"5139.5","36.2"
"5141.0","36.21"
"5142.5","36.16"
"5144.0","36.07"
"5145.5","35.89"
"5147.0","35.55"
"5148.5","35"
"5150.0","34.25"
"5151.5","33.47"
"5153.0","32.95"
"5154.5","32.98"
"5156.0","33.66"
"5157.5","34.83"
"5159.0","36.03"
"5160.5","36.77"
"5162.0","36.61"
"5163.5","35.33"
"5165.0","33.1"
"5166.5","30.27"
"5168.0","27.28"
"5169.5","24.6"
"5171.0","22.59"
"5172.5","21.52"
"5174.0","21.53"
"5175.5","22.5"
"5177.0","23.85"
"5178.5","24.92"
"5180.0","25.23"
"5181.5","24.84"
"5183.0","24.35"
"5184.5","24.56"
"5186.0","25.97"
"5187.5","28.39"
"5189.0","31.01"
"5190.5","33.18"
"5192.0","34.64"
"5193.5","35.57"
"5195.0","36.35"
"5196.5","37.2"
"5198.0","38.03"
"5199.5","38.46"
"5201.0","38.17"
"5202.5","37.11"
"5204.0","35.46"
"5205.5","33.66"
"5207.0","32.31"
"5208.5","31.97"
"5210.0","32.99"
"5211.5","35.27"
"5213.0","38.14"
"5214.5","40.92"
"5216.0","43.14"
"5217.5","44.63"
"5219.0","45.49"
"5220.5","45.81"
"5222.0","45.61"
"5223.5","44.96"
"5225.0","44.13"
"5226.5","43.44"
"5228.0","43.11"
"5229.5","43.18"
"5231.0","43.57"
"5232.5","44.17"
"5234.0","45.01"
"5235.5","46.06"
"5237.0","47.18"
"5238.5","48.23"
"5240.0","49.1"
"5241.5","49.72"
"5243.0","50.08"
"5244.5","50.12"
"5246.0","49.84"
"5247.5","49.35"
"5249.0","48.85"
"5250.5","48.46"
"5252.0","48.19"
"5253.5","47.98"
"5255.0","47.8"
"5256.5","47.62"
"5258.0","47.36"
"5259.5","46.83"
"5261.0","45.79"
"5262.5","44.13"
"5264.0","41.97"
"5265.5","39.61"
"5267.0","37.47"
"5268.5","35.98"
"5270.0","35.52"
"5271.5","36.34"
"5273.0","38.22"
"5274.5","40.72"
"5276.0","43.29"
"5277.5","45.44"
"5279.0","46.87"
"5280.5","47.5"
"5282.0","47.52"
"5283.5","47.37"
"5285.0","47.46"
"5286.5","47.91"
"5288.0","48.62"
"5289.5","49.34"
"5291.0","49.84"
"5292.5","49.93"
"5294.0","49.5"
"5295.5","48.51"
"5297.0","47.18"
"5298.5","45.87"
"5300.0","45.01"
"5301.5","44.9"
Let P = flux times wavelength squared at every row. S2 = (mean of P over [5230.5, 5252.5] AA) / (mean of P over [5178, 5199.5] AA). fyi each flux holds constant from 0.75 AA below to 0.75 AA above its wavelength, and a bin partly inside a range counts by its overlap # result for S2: 1.59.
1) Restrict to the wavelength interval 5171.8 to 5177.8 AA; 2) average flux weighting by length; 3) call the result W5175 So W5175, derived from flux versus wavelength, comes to 22.4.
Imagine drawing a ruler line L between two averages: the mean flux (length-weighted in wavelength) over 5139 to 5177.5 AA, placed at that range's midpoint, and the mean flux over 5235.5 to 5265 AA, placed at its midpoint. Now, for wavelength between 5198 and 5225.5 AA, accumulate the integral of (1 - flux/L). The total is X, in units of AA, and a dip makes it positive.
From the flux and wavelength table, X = 1.2 AA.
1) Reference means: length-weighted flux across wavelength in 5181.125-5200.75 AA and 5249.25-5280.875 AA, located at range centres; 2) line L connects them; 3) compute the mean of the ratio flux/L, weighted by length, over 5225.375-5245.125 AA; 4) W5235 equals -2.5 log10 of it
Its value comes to -0.19 mag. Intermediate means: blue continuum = 32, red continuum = 43.5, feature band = 46.3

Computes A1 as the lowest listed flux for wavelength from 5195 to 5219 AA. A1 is 31.97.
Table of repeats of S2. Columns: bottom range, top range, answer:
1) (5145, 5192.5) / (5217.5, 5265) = 1.60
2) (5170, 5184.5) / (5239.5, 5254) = 2.14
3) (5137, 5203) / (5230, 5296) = 1.50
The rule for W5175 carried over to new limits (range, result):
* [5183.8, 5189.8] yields 27.6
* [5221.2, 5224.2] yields 45.3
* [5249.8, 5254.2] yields 48.2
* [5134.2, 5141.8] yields 35.8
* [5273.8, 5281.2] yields 44.8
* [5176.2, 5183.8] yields 24.6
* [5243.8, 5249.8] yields 49.5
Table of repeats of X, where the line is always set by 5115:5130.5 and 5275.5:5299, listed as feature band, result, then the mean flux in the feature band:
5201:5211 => 1.87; 34.3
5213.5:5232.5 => -0.27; 43.9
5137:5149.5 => 0.67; 35.8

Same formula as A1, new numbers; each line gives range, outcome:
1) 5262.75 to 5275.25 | 35.52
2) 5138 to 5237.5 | 21.52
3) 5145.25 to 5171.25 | 22.59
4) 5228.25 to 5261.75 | 43.18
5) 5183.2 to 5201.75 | 24.56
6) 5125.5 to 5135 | 33.03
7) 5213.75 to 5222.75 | 40.92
